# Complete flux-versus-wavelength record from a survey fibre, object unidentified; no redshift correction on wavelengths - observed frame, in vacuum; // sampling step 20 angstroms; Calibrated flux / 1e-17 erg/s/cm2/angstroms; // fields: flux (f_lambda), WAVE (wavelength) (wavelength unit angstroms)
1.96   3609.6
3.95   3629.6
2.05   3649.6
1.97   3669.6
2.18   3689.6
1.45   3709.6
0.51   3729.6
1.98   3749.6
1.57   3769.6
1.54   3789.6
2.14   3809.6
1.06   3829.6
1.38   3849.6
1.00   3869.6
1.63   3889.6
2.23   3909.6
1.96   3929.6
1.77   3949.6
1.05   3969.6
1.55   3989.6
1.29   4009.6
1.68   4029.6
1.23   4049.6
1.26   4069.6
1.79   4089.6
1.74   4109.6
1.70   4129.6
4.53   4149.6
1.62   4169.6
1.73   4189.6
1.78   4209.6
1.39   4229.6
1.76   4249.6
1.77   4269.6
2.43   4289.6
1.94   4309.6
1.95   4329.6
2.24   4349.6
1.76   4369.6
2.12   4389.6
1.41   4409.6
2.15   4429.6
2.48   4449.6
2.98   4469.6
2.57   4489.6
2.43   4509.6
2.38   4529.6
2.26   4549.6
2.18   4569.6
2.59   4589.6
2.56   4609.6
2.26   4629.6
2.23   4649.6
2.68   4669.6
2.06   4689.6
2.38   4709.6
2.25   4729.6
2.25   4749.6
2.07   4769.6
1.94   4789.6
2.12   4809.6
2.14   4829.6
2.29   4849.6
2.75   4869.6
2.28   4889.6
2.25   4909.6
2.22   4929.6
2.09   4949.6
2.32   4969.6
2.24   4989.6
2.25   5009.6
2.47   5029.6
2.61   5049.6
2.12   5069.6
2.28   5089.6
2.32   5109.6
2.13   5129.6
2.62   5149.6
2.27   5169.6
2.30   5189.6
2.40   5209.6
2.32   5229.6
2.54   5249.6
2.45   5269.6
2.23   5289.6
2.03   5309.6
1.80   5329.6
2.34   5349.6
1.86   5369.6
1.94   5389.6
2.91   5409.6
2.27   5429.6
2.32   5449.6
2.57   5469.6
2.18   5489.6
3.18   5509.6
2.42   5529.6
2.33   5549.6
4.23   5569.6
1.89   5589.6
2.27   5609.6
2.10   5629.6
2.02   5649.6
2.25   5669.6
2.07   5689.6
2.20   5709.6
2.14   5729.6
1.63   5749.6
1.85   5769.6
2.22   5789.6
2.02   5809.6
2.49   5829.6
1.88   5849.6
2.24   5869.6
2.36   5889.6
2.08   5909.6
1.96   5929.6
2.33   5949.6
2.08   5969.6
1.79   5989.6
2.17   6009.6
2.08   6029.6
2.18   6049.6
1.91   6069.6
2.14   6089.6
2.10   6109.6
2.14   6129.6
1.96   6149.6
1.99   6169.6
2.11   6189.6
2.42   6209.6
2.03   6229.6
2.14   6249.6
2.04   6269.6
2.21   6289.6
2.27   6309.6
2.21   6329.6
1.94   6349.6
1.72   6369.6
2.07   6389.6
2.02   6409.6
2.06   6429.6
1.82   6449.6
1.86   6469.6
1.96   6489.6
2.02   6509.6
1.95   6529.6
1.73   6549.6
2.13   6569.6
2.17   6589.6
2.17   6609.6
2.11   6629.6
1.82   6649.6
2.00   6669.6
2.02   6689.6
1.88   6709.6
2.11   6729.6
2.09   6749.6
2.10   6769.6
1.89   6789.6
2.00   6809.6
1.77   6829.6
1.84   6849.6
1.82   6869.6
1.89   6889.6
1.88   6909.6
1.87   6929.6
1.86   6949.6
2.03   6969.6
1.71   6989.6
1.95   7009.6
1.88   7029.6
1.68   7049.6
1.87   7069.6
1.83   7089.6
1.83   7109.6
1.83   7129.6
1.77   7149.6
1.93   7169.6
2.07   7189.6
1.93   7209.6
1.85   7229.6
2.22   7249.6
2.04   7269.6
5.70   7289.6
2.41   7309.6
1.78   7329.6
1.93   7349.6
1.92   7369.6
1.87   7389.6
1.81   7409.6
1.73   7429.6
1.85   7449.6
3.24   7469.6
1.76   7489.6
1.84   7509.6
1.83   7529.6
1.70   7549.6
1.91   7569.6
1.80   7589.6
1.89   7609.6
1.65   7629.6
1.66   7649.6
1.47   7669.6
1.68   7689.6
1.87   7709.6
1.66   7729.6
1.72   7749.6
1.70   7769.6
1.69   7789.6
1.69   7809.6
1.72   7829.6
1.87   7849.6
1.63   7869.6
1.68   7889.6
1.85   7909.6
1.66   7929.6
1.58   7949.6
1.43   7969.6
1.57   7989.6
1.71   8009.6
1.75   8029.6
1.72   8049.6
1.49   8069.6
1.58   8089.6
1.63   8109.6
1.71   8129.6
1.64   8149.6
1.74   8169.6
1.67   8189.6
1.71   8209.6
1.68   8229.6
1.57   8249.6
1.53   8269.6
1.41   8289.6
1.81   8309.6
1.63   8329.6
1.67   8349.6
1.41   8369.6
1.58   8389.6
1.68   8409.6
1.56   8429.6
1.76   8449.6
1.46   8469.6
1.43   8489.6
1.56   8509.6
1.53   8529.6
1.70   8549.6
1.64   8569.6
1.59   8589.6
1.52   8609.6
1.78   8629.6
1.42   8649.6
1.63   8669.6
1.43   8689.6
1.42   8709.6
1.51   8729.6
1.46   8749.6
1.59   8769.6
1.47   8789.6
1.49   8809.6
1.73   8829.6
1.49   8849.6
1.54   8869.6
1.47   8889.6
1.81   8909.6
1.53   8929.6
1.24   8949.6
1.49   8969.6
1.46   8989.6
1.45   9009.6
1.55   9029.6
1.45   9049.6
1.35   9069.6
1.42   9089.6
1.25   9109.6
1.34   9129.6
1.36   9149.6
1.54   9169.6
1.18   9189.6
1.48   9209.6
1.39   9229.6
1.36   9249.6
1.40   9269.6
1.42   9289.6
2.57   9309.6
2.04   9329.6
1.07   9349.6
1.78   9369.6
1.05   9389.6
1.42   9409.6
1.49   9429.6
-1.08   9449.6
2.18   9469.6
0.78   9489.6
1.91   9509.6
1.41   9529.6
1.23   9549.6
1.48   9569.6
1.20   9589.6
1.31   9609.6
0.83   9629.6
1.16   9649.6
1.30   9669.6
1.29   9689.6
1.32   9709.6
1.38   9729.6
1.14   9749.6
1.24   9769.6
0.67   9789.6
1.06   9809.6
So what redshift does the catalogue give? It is 0.111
